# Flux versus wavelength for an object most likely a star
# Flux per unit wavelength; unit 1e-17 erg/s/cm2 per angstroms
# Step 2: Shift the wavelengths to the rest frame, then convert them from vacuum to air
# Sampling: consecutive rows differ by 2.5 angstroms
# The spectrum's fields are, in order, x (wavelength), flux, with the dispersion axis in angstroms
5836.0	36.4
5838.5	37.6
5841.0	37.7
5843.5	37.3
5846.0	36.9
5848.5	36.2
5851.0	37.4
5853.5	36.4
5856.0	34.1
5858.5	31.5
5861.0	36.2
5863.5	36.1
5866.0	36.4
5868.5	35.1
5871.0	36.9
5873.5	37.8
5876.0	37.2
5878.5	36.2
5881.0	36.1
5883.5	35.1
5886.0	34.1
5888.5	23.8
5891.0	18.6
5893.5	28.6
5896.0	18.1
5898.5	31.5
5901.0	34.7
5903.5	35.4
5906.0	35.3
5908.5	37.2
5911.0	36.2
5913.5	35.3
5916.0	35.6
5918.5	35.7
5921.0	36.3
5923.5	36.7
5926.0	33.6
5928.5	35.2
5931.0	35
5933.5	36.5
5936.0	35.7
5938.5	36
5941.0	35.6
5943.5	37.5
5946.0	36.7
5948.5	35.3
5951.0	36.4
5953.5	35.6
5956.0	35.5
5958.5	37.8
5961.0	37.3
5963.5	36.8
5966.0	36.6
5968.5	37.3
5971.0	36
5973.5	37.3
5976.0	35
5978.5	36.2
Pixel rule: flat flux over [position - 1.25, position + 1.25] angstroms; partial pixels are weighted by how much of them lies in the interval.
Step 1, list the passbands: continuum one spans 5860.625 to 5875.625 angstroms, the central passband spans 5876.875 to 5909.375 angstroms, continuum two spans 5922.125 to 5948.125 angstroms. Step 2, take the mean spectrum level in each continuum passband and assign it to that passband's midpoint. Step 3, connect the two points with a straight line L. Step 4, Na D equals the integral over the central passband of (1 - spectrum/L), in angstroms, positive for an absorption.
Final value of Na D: 4.6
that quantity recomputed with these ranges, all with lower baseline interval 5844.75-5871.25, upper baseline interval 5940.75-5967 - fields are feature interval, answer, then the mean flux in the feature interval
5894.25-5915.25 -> 1.8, 32.9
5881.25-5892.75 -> 2.3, 28.6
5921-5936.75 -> 0.3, 35.5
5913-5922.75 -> 0.1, 35.8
